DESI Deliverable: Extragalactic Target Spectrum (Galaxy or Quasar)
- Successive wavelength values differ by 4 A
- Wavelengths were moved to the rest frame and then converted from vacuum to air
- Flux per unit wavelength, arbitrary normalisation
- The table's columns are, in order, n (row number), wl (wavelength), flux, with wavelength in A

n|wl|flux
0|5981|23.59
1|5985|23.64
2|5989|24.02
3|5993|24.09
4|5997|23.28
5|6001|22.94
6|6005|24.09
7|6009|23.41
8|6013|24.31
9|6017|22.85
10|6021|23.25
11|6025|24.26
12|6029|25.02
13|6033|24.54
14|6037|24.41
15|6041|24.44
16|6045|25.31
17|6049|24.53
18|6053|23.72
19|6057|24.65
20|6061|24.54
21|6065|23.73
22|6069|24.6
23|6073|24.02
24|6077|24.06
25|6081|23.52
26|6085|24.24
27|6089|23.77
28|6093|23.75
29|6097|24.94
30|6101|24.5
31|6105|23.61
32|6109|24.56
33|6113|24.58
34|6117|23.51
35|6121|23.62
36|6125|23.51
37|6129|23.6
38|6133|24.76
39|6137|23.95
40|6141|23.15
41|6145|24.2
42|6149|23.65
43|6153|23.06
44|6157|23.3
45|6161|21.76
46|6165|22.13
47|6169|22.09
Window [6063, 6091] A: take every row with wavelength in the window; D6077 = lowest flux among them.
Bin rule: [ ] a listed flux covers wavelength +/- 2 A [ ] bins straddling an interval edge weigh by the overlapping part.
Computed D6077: 23.52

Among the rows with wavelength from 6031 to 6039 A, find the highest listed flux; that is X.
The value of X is 24.54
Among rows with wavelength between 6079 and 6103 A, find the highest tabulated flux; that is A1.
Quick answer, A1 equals 24.94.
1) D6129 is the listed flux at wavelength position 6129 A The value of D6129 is 23.6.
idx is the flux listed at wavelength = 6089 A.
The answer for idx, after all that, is 23.77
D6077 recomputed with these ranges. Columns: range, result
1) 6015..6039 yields 22.85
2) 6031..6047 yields 24.41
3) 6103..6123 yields 23.51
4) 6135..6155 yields 23.06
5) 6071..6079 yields 24.02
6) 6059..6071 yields 23.73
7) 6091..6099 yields 23.75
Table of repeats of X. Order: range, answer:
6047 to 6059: 24.65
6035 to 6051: 25.31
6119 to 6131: 23.62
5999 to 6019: 24.31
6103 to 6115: 24.58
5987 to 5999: 24.09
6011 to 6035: 25.02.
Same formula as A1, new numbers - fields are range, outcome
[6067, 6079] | 24.6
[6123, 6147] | 24.76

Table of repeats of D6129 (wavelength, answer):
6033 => 24.54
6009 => 23.41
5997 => 23.28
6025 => 24.26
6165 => 22.13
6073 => 24.02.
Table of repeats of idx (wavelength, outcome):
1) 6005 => 24.09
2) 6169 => 22.09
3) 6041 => 24.44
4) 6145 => 24.2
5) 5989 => 24.02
